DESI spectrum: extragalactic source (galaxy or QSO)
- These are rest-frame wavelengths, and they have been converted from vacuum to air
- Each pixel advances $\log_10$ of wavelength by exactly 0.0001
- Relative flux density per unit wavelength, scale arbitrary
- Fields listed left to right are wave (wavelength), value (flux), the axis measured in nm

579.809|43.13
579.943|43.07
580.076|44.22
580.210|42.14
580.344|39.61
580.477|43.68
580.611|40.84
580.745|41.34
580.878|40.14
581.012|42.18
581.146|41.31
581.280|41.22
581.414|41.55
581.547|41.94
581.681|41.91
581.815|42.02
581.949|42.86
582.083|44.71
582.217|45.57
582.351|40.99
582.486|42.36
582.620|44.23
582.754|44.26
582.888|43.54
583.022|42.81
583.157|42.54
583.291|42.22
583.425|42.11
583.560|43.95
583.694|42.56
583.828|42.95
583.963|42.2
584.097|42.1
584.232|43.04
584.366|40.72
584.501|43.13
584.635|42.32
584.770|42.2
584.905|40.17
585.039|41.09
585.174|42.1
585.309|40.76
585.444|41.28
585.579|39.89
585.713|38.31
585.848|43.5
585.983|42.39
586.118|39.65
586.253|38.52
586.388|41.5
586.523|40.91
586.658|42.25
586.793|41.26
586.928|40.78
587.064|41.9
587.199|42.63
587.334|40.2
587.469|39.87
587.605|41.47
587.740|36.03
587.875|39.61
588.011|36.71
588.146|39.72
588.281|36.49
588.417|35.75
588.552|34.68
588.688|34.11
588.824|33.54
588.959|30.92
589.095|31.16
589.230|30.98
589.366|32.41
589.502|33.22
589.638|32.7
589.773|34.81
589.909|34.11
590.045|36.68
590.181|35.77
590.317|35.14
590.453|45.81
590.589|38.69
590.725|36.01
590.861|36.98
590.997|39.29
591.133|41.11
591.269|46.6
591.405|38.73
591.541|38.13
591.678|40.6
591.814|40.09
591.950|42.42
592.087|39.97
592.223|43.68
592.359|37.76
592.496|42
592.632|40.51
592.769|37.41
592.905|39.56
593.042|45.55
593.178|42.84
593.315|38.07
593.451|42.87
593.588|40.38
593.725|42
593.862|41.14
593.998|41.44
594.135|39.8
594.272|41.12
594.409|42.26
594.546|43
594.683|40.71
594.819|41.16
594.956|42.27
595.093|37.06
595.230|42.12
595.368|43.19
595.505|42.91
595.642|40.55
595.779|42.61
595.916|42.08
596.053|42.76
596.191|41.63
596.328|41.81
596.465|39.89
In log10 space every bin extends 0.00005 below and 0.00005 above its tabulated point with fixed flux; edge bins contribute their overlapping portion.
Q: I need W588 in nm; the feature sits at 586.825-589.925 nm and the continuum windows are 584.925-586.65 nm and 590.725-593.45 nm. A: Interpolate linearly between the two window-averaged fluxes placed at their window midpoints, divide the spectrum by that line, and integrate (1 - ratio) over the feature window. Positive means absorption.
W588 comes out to 0.33 nm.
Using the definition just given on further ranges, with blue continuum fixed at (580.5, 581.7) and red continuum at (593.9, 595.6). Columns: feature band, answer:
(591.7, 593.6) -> 0.02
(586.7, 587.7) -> 0.01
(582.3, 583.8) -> -0.05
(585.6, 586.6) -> 0.02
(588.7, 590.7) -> 0.32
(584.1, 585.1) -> -0.01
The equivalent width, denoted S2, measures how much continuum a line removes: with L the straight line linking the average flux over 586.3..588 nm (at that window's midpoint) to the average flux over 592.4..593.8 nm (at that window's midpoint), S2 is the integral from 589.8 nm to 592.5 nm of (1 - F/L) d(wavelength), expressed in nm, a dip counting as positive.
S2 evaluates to 0.10 nm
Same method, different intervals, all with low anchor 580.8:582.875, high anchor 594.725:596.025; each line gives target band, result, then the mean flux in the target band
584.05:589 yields 0.28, 39.8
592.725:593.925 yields 0.02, 41.2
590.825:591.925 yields 0.04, 40.4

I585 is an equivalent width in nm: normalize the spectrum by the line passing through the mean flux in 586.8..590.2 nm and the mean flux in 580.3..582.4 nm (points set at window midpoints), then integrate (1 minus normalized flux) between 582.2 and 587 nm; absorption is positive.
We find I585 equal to -0.30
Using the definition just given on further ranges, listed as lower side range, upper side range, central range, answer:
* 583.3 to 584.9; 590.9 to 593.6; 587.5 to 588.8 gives 0.14 nm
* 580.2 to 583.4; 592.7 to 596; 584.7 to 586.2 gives 0.04 nm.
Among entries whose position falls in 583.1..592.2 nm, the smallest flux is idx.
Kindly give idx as 30.92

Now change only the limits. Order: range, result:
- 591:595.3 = 37.06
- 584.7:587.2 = 38.31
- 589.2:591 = 30.98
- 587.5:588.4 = 36.03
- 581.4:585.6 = 39.89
